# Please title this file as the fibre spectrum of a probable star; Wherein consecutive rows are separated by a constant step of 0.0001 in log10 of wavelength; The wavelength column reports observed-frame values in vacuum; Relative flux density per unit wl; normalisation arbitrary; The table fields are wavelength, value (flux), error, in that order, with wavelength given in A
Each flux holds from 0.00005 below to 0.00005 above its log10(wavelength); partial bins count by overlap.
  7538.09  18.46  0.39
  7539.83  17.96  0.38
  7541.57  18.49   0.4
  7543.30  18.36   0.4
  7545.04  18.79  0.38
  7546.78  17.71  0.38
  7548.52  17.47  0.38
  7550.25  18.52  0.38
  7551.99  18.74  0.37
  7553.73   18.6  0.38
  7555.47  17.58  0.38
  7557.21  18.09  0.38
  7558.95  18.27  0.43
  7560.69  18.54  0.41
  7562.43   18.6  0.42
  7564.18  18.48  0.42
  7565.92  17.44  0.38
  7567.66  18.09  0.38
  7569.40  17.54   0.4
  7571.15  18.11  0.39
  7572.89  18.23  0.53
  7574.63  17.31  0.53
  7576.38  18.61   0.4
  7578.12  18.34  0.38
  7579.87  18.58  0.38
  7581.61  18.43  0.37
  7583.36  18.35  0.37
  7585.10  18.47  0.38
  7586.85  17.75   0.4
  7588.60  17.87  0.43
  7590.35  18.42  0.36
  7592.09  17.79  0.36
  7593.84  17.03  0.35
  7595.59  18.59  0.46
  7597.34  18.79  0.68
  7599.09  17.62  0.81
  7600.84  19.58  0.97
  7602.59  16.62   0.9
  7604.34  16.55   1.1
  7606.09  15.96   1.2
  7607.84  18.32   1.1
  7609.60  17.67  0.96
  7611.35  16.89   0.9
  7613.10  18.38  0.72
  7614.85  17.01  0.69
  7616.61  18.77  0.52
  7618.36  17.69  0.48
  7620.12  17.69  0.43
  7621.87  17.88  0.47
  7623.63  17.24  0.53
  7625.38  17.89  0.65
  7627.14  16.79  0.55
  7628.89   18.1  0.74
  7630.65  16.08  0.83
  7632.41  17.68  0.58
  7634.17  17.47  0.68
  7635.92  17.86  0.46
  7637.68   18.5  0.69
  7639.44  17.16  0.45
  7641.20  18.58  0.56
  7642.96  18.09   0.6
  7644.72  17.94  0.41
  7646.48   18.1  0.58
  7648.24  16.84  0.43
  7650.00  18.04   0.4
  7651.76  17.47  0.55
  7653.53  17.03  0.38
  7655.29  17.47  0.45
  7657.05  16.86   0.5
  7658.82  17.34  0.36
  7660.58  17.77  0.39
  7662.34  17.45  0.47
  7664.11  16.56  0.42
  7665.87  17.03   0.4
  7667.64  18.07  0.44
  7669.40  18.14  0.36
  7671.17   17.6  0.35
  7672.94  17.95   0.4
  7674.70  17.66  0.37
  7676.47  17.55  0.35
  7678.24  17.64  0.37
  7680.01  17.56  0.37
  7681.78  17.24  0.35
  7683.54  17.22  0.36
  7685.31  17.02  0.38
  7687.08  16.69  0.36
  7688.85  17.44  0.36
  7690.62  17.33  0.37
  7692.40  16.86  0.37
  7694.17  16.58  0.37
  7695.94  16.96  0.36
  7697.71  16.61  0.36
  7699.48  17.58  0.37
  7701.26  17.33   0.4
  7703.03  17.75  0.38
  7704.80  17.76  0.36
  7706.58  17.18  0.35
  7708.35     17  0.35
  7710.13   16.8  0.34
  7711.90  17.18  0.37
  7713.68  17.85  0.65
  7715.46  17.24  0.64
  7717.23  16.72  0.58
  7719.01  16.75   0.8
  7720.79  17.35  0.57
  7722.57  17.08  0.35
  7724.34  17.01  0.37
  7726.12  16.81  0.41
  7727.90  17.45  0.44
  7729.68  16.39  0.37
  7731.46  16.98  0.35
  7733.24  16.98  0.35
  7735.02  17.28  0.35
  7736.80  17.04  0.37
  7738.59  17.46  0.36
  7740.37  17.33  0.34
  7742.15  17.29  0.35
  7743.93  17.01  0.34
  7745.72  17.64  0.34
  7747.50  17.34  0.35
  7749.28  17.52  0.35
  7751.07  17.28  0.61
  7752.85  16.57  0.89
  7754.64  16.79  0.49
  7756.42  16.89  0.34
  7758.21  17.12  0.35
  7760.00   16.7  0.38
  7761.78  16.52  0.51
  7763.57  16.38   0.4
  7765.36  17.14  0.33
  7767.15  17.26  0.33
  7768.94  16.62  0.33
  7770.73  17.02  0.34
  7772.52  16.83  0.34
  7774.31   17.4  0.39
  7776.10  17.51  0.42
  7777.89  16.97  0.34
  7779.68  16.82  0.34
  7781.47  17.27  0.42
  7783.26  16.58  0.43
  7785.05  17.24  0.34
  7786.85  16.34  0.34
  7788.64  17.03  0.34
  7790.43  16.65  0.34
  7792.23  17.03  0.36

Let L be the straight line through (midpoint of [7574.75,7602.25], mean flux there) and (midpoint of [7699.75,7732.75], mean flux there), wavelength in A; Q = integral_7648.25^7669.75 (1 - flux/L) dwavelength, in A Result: 0.3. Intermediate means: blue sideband 18.2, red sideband 17.2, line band 17.4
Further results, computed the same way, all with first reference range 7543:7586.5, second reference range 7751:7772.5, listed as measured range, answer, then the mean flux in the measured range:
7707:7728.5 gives 0.1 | 17.1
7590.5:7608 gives 0.3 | 17.7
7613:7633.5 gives 0.3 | 17.6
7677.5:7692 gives 0.1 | 17.2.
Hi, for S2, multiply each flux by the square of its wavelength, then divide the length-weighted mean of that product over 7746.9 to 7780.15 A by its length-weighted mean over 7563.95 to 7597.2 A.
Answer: 1.0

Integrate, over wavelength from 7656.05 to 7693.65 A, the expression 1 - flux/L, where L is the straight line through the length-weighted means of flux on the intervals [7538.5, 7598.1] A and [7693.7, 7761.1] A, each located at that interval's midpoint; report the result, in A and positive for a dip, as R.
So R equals 0.2 A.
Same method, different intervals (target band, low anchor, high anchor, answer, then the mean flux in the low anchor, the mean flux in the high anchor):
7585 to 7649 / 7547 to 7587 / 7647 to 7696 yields 0.25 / 18.2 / 17.3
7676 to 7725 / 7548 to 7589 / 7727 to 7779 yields 0.53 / 18.2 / 17.1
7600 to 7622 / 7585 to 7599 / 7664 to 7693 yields 0.36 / 18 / 17.4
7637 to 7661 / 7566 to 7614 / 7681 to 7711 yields -0.22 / 17.9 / 17.1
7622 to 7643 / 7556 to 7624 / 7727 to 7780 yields 0.12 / 17.9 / 17.1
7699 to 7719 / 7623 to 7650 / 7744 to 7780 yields 0.00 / 17.6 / 17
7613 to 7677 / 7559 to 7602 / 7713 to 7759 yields 0.49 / 18.2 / 17.1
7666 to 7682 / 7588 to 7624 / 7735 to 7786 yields -0.24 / 17.7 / 17.1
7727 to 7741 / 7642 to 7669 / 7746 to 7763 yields -0.01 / 17.5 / 17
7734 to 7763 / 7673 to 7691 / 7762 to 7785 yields -0.03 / 17.4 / 17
